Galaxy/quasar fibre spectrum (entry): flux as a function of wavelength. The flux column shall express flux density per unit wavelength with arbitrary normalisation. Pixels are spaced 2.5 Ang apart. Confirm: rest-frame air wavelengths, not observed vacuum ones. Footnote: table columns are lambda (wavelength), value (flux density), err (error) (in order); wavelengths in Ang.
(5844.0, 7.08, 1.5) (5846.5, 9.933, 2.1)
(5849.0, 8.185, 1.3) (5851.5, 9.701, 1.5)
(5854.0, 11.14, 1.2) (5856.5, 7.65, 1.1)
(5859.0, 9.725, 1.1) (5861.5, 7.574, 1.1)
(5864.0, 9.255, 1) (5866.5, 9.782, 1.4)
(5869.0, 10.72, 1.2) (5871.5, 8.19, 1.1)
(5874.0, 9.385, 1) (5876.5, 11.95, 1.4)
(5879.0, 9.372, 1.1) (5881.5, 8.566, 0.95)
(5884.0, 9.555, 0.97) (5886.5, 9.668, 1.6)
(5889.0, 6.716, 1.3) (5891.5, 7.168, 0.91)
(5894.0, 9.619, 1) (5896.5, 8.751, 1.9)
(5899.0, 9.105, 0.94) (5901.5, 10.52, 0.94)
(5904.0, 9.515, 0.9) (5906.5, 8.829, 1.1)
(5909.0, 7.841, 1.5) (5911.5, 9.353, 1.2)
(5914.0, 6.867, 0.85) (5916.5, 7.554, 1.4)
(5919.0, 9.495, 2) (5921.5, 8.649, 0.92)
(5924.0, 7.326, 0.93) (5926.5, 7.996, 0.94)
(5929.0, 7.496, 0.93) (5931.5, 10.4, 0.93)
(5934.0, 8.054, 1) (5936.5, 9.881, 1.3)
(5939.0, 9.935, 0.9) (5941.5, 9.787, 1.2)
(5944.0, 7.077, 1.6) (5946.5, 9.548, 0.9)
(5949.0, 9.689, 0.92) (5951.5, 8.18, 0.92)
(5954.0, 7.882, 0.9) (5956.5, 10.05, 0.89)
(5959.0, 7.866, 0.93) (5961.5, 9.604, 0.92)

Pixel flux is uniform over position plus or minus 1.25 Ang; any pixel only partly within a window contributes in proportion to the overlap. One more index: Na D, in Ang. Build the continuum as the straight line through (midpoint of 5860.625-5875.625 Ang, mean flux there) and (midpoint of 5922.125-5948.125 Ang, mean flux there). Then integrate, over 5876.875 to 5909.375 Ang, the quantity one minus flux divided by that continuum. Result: 0.4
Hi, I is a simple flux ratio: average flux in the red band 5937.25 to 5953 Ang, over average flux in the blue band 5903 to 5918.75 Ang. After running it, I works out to 1.08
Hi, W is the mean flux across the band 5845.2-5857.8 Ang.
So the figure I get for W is 9.31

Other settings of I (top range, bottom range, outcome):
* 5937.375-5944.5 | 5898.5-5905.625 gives 0.94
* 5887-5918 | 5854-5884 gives 0.91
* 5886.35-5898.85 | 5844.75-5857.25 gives 0.90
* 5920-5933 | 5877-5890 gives 0.93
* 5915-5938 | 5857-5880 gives 0.90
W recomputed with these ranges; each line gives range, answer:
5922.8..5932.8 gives 8.31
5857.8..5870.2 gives 9.4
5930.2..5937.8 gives 9.44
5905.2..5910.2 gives 8.35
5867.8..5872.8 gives 9.44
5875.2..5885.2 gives 9.86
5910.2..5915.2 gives 8.12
